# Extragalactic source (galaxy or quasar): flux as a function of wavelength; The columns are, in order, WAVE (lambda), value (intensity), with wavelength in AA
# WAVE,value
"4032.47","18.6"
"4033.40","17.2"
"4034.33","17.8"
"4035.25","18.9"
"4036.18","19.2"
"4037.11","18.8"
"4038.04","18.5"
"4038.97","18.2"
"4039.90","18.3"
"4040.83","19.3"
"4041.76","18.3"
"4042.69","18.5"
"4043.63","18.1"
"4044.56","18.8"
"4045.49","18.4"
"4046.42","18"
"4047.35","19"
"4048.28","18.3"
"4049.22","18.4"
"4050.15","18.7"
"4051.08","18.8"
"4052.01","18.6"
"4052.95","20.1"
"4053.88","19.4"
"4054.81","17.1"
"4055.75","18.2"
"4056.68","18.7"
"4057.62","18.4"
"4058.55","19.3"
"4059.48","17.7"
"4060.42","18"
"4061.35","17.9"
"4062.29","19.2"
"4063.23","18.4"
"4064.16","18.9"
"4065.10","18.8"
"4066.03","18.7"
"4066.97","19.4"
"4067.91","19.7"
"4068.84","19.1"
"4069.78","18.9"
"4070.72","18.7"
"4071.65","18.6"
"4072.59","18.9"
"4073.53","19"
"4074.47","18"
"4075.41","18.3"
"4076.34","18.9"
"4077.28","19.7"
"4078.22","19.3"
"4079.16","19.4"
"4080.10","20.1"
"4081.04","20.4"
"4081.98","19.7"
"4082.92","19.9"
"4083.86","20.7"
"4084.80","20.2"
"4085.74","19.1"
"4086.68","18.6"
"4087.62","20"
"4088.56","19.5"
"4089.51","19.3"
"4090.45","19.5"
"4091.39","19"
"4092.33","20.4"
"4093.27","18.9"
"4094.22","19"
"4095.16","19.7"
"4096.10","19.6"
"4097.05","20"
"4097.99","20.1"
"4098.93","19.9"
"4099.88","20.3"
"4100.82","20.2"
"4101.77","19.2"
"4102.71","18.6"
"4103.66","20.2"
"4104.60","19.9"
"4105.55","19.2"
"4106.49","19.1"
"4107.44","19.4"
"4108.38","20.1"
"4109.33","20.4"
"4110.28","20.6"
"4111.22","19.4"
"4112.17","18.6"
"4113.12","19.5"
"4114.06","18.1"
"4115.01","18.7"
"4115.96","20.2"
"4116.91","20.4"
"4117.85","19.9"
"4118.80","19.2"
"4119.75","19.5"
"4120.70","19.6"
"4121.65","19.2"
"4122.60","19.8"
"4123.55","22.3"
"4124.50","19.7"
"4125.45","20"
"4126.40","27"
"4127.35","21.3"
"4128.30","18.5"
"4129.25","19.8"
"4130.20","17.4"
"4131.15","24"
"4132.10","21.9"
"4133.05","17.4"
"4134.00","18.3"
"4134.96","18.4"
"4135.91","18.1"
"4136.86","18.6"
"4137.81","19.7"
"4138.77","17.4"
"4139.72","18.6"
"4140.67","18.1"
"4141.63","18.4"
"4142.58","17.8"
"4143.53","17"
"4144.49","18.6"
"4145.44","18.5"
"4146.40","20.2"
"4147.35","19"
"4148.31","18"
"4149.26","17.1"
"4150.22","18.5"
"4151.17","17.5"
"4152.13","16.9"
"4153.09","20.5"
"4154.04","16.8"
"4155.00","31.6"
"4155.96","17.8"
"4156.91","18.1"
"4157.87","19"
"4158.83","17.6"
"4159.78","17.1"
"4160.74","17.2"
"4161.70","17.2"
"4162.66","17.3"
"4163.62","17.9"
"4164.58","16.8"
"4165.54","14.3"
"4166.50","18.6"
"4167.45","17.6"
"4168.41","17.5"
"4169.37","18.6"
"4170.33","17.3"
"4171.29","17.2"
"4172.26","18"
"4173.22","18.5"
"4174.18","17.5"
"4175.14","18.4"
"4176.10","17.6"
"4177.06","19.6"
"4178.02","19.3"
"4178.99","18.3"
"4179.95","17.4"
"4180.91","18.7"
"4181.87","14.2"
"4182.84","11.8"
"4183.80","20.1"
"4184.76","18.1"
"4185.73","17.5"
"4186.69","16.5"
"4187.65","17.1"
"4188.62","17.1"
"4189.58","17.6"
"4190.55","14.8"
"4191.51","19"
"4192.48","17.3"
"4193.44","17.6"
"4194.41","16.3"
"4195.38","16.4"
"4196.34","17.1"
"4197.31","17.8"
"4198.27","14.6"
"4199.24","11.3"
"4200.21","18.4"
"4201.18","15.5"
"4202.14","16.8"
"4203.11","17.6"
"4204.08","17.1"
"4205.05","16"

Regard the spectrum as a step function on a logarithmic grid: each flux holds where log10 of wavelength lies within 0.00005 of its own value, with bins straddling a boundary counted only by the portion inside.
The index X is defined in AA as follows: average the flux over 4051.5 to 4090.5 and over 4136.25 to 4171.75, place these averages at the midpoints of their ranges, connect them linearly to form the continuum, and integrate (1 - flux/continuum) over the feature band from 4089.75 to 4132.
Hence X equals -2.8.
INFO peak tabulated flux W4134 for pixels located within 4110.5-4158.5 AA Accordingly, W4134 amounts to 31.6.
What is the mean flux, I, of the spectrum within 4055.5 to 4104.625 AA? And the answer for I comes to 19.2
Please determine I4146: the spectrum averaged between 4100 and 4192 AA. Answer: 18.7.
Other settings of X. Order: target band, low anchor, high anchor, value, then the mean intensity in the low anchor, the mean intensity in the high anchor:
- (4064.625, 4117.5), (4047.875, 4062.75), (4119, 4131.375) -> 0.3 AA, 18.5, 20.5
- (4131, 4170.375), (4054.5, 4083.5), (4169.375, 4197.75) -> -1.4 AA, 18.9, 17.4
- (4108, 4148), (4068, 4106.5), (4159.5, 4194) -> -2.1 AA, 19.5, 17.4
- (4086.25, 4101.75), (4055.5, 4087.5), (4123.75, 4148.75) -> -0.4 AA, 19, 19.3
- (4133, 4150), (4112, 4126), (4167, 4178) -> 0.6 AA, 19.7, 18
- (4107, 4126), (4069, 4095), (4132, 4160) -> -0.8 AA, 19.3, 18.7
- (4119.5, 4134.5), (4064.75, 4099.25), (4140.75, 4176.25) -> -1.3 AA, 19.4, 18.2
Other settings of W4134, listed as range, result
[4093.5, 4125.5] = 22.3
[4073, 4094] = 20.7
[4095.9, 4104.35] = 20.3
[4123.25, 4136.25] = 27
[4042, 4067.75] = 20.1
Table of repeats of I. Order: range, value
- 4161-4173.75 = 17.4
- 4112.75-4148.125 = 19.4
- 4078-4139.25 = 19.7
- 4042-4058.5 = 18.6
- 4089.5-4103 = 19.6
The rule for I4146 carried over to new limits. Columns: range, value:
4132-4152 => 18.3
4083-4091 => 19.6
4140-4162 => 18.6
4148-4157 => 19.4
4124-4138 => 20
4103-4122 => 19.6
